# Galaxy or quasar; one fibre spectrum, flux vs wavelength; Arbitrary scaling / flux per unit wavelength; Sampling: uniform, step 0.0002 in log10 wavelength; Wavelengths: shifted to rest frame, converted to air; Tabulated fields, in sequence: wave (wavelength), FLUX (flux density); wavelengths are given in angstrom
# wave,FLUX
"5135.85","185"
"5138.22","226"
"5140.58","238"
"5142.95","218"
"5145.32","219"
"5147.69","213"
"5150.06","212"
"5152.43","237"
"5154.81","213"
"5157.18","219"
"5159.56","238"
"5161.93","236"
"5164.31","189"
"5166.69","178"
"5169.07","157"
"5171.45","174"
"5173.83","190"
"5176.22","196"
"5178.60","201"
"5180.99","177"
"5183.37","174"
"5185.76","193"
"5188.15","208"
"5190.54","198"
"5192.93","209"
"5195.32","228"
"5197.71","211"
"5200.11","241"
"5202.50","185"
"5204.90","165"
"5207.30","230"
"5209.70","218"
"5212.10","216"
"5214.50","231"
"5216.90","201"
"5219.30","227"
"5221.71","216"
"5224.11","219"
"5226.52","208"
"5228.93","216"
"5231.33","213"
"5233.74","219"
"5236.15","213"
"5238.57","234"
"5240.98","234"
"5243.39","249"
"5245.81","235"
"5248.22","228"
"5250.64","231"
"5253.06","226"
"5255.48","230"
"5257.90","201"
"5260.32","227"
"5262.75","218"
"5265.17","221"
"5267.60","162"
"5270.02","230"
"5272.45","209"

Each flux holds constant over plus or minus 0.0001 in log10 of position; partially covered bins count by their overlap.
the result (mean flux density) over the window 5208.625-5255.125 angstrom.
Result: 223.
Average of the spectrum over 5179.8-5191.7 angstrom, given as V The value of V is 190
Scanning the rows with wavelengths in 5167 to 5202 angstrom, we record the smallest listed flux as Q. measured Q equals 157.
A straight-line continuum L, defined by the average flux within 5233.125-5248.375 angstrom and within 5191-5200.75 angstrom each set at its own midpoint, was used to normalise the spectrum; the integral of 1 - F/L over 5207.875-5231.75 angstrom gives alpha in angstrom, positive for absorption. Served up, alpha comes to 0.9 angstrom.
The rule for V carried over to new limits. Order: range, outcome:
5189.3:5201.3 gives 217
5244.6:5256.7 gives 230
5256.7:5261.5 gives 214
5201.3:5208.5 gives 193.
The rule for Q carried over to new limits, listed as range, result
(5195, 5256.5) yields 165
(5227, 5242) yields 213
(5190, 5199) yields 198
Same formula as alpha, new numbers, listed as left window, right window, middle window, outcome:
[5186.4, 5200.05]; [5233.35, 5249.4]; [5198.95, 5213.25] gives 0.6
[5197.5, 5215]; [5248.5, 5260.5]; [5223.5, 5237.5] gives 0.2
